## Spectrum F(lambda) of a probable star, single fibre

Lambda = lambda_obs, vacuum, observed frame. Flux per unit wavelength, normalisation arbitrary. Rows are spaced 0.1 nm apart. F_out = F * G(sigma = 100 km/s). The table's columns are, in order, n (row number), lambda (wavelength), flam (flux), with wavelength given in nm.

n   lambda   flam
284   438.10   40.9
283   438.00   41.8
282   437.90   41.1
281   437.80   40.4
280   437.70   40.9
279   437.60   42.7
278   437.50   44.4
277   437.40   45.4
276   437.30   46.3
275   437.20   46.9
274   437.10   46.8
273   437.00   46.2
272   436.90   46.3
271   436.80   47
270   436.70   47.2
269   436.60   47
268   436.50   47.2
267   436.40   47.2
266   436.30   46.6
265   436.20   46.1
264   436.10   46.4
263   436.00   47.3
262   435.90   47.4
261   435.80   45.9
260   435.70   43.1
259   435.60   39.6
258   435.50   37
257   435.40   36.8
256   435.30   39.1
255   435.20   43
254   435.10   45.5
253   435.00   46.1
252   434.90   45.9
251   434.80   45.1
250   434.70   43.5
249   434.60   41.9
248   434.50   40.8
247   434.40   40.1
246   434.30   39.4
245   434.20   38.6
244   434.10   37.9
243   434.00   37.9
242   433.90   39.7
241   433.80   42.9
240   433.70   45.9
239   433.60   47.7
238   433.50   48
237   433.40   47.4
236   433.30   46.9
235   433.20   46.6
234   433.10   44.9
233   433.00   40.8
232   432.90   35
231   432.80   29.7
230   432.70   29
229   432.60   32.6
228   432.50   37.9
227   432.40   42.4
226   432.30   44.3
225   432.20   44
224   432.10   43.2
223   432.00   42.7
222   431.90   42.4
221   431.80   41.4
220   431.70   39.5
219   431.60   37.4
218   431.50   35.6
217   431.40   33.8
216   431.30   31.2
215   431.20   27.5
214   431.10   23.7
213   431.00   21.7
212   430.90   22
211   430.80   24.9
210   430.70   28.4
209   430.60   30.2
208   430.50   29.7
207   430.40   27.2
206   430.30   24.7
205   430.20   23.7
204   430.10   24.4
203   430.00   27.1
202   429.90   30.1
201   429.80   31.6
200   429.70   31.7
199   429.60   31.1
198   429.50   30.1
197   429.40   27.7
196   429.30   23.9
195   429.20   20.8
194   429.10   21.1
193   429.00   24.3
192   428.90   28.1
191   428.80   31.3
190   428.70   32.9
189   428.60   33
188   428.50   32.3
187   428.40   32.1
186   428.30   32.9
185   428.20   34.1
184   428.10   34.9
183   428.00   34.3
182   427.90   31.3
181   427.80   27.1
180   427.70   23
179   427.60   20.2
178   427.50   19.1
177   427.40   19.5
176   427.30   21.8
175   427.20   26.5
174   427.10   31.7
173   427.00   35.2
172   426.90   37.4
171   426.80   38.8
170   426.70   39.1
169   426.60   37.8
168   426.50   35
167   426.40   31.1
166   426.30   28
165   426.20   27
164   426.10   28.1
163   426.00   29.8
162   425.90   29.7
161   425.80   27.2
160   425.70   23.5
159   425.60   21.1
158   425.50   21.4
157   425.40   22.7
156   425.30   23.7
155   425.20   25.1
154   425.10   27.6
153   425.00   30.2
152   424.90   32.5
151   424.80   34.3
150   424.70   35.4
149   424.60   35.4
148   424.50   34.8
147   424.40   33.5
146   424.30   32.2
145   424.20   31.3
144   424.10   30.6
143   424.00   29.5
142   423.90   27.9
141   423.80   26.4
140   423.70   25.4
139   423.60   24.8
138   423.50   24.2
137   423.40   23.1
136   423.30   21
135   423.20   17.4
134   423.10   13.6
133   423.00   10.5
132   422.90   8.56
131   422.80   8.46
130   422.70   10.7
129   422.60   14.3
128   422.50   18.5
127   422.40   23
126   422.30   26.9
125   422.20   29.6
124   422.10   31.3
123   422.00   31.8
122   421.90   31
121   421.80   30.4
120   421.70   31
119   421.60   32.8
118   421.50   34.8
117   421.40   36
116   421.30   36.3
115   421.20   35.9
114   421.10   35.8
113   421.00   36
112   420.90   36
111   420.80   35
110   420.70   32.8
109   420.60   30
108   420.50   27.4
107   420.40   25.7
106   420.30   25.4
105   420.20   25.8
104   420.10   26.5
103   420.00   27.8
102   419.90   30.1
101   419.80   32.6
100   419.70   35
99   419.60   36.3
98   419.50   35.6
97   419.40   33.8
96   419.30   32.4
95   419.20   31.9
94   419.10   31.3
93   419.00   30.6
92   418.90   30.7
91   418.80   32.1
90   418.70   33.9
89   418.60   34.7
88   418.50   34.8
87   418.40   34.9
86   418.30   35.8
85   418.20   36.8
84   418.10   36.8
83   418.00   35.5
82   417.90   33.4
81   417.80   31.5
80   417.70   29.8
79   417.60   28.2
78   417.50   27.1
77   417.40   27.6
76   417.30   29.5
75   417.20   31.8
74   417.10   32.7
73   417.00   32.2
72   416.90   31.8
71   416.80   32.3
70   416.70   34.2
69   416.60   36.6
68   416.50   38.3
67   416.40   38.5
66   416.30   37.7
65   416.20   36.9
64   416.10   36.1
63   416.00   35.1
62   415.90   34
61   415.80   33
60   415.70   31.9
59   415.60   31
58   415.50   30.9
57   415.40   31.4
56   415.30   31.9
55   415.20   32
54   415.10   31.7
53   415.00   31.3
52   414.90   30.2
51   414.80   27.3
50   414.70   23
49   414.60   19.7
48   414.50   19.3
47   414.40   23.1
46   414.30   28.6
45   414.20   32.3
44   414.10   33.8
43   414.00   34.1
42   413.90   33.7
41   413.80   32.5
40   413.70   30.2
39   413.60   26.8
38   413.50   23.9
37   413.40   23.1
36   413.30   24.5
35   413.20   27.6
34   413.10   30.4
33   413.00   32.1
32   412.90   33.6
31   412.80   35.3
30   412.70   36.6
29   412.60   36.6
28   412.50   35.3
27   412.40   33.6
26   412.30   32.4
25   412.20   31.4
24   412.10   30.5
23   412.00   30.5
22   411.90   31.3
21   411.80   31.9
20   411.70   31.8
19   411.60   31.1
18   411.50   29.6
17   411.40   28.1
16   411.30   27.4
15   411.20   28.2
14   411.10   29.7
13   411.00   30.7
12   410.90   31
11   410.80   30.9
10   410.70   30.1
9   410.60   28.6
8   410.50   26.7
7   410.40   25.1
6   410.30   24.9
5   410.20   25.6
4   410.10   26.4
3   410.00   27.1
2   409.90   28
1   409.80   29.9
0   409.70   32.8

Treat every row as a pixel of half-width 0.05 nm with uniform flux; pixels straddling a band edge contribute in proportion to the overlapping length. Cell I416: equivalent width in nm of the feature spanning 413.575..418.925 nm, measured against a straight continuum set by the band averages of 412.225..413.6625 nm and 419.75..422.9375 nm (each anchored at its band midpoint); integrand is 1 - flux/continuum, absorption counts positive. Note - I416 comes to -0.39 nm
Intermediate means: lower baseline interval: 30.8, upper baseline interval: 28.1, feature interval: 31.9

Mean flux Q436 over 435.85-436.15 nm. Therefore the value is 47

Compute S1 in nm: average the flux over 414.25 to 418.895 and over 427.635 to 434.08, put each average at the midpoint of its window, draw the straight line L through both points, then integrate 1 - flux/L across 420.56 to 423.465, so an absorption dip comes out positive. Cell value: 0.55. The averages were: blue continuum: 31.9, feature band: 26.3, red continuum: 33.5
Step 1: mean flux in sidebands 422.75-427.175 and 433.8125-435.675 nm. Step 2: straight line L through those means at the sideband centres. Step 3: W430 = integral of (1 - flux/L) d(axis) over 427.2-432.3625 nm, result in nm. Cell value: 0.65 nm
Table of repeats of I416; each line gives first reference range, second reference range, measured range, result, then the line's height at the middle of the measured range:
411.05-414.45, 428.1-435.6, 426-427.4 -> 0.10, 34.1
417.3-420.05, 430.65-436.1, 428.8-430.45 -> 0.47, 37.6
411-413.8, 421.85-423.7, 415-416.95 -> -0.49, 27.1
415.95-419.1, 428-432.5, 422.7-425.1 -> 0.52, 32.4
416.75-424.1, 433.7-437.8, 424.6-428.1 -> 0.58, 34.7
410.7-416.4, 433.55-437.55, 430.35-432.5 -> 0.39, 41.4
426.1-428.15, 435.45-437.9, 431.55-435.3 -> -0.16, 39.8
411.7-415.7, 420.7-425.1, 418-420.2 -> -0.32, 28.7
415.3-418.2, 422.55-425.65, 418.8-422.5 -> -0.38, 28.5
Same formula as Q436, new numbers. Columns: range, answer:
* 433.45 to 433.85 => 46.1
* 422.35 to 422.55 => 20.7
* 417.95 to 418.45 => 36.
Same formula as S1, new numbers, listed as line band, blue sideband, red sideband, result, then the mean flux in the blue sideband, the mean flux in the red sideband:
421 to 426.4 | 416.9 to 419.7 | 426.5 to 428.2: 0.75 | 32.7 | 30.1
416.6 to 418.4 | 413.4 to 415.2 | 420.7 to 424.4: -0.31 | 28.3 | 26.6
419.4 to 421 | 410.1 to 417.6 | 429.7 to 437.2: 0.11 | 30.7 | 39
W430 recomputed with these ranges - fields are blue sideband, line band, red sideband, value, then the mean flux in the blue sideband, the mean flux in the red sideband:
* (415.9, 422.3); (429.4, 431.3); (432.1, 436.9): 0.600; 32.7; 42.6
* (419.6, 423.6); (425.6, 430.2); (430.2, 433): 0.265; 26.8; 33.4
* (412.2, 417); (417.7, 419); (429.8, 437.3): -0.039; 31.4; 39.2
